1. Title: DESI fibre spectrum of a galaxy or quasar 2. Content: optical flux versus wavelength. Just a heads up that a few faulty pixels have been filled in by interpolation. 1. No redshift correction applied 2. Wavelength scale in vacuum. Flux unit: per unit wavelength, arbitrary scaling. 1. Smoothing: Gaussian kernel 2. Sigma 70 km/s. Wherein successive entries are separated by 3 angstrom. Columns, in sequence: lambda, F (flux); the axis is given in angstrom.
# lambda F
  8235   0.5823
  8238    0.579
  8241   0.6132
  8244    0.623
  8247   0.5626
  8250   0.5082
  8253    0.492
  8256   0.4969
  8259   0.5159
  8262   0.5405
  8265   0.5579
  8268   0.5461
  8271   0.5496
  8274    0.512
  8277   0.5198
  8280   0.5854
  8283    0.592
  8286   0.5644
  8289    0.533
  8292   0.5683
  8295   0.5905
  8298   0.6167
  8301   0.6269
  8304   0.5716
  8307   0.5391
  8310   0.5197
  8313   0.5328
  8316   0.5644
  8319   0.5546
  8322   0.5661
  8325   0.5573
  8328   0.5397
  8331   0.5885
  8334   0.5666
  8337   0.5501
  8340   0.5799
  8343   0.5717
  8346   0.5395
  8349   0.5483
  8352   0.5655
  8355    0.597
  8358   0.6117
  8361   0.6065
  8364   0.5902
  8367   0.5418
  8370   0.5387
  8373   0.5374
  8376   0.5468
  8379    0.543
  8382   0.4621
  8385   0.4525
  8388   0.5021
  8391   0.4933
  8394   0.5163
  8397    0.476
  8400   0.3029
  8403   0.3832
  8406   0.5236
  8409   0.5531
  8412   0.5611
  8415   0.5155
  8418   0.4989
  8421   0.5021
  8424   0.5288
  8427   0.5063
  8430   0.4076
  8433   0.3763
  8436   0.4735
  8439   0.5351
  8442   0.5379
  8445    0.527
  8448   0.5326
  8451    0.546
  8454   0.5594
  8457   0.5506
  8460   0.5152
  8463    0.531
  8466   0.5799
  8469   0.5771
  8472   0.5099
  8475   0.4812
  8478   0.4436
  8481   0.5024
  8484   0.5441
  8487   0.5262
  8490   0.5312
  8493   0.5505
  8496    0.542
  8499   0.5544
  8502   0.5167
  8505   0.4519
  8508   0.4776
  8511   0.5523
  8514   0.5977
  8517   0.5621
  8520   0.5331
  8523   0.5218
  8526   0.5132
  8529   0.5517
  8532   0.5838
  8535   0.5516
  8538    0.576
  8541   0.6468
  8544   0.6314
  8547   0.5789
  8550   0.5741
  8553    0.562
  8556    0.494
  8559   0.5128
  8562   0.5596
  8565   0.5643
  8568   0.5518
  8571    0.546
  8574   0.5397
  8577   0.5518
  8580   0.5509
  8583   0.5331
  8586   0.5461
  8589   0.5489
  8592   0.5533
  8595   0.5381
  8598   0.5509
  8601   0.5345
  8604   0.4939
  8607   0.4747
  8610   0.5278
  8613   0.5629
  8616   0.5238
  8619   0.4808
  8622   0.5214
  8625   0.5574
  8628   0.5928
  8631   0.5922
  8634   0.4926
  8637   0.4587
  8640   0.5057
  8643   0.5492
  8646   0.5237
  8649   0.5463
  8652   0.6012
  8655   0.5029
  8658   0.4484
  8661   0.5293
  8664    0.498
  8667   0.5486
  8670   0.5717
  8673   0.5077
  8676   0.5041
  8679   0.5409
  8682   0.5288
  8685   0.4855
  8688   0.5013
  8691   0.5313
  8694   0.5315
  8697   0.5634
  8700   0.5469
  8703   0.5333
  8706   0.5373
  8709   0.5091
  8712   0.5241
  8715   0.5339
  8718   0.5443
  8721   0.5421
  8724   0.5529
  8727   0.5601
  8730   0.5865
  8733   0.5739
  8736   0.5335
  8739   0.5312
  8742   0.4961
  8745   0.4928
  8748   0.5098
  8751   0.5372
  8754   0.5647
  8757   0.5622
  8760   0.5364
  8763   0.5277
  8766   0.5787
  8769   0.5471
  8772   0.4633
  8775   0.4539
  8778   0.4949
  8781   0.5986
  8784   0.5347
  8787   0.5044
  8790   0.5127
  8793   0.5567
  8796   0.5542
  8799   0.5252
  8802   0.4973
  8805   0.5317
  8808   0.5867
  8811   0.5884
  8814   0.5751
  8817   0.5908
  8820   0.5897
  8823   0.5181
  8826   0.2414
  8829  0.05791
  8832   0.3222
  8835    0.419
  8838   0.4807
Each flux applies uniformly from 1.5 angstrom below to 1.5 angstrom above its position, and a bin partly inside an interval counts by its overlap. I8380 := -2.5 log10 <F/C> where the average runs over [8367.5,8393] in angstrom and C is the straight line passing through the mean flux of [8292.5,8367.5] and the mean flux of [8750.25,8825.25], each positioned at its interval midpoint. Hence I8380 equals 0.11 mag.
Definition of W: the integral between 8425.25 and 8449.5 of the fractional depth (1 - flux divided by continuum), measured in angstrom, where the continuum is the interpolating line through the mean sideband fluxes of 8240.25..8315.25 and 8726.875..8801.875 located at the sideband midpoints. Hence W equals 2.7 angstrom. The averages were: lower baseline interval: 0.555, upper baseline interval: 0.532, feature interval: 0.487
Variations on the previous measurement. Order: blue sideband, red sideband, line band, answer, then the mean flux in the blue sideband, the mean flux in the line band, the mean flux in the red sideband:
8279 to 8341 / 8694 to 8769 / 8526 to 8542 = -0.6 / 0.567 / 0.574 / 0.541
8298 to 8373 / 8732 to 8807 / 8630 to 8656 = 0.5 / 0.566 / 0.53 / 0.529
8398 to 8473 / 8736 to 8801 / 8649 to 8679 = -0.3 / 0.505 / 0.526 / 0.528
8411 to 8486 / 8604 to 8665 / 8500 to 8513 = 0.3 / 0.513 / 0.506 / 0.524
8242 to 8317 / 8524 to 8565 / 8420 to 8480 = 5.3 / 0.553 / 0.511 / 0.564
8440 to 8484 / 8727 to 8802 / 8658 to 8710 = 0.6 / 0.529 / 0.525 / 0.532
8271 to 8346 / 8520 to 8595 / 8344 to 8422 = 5.6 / 0.562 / 0.52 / 0.555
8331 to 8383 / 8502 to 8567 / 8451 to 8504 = 2.3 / 0.56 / 0.53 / 0.551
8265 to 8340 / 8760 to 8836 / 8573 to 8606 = -1.0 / 0.561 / 0.539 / 0.496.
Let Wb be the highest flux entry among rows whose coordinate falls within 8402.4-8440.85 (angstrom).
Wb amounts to 0.5611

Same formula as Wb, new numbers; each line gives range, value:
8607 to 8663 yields 0.6012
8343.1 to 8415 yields 0.6117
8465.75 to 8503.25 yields 0.5799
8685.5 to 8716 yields 0.5634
